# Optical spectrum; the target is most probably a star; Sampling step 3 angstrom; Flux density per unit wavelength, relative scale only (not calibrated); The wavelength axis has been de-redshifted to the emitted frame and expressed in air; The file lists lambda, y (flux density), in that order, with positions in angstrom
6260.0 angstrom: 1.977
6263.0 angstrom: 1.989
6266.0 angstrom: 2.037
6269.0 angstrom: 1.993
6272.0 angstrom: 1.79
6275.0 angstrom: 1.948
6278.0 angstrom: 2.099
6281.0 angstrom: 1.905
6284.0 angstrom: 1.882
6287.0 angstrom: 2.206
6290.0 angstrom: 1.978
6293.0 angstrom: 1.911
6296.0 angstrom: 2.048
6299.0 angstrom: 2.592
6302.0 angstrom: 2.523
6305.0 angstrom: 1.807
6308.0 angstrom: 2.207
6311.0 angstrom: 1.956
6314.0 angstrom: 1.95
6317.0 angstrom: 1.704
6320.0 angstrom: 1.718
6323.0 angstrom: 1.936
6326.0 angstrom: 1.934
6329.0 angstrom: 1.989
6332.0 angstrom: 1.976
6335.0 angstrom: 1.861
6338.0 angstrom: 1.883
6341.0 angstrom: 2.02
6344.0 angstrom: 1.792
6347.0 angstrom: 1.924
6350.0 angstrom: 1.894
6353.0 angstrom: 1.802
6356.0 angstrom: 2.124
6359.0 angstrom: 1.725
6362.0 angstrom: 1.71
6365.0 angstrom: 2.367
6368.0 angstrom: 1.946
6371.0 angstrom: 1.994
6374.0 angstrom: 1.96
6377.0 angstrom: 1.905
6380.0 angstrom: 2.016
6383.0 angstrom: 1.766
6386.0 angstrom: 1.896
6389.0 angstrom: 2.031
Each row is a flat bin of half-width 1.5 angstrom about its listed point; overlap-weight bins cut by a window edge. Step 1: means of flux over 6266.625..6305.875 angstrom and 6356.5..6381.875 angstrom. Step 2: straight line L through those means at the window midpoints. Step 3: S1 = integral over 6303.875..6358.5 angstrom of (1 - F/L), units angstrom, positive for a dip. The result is 2.4 angstrom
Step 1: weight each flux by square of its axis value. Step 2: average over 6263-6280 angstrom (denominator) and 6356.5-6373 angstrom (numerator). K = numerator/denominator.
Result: 1.02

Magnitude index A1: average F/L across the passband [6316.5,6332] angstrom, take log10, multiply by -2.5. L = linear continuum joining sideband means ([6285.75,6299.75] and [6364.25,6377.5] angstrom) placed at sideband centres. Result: 0.113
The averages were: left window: 2.12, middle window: 1.88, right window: 2.03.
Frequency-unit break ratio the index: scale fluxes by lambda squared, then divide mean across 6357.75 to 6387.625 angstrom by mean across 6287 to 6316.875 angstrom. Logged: 0.9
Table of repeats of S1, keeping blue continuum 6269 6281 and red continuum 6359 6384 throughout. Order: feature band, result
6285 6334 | -1.94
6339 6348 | 0.17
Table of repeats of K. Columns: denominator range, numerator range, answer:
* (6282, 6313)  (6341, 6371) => 0.93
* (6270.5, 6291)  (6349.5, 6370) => 1.01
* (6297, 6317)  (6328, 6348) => 0.91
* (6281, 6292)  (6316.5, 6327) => 0.92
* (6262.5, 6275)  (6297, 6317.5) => 1.10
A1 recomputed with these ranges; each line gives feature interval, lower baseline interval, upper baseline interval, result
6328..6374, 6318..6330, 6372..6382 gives -0.01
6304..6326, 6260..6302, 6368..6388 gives 0.06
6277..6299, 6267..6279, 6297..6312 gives 0.02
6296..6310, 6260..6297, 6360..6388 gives -0.14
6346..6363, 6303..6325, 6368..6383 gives 0.04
